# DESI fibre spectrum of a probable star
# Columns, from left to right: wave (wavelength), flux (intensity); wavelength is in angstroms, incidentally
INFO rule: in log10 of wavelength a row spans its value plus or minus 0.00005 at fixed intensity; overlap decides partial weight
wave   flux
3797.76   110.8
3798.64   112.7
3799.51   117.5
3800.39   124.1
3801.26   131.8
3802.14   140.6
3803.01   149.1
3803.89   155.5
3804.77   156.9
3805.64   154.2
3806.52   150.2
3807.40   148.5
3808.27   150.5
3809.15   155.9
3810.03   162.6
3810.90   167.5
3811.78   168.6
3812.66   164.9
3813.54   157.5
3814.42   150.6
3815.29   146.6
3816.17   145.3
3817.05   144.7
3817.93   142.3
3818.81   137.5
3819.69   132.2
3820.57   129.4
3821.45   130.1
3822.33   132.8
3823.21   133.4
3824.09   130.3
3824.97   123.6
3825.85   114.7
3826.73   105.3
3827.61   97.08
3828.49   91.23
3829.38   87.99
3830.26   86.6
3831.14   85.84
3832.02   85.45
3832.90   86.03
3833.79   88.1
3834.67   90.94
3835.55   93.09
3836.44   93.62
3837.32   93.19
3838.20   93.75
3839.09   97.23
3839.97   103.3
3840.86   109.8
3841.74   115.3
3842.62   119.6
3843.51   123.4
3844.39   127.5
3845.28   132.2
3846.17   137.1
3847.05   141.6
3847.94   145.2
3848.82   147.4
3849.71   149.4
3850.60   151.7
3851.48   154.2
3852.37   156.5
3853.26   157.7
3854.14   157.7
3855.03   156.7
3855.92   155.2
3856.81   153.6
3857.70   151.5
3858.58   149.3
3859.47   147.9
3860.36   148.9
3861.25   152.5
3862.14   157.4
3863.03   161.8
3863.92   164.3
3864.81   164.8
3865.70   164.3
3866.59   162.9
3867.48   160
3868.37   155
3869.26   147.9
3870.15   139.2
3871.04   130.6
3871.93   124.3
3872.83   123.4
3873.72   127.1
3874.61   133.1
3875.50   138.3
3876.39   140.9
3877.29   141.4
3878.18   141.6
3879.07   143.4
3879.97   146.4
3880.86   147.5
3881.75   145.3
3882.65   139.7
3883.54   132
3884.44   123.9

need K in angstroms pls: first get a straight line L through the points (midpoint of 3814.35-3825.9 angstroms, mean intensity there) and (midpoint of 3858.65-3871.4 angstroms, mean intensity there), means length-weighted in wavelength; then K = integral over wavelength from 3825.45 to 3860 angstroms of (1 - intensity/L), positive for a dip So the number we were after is 5.7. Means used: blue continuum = 136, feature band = 122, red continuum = 154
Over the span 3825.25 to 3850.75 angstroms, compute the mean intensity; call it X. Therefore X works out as 110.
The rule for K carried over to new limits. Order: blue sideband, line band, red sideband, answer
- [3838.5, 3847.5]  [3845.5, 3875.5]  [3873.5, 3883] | -4.4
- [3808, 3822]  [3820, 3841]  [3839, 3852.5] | 5.6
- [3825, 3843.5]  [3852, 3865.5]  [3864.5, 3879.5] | -3.0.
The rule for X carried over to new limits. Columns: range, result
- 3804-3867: 134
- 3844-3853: 145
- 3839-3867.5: 145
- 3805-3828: 142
